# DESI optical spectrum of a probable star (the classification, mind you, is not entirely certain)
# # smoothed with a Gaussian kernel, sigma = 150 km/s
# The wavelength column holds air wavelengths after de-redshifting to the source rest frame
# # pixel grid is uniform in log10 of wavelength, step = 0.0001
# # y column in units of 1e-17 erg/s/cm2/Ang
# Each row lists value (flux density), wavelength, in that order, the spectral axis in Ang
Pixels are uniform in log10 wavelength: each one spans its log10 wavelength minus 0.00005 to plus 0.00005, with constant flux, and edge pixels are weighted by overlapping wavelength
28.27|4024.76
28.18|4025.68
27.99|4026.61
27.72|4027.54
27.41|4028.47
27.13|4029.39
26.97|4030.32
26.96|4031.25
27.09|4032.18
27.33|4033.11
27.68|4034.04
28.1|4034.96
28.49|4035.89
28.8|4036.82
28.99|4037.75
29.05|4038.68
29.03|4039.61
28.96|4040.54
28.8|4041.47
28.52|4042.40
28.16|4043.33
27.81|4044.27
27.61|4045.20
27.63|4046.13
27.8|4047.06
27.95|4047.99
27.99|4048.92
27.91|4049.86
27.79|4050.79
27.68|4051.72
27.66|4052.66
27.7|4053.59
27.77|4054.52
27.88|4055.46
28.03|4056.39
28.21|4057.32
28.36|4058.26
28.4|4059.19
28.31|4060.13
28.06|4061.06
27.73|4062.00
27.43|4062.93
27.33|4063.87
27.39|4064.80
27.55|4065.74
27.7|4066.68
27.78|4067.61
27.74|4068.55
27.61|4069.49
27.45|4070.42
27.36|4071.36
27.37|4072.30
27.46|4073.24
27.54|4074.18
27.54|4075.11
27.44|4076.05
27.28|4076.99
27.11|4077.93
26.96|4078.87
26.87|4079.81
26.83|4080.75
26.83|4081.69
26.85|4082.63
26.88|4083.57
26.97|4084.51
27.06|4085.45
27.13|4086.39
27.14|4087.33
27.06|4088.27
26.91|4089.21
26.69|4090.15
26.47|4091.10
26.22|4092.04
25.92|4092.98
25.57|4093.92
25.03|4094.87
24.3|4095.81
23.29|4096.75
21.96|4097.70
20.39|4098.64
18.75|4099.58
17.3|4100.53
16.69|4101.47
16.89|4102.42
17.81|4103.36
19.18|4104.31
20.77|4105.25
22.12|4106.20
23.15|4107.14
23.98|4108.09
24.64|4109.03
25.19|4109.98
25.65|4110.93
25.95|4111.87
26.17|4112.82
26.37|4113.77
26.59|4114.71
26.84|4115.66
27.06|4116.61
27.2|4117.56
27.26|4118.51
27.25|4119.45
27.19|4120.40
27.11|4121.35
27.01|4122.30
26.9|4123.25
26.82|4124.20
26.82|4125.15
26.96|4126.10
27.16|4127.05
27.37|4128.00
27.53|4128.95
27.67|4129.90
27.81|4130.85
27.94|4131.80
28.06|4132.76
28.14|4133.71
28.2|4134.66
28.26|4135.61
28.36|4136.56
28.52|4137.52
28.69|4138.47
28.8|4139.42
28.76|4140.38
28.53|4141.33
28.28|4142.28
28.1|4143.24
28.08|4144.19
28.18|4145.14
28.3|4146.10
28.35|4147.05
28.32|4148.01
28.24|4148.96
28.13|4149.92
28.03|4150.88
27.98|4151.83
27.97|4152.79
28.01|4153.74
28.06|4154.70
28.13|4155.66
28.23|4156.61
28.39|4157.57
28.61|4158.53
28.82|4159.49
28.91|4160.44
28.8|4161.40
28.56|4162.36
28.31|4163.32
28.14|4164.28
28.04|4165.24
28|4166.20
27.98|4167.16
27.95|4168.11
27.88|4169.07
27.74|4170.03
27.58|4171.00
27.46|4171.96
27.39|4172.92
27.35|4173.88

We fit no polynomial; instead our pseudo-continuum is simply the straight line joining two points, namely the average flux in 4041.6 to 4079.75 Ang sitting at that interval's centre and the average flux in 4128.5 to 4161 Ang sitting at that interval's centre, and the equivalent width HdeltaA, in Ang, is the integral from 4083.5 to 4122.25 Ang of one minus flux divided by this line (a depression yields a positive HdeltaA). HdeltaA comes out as 4.9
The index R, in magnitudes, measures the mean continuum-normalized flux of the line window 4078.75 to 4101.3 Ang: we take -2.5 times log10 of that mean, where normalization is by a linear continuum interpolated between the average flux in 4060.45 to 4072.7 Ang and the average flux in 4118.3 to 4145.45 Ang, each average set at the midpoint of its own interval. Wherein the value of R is 0.11 mag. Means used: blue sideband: 27.6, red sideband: 27.8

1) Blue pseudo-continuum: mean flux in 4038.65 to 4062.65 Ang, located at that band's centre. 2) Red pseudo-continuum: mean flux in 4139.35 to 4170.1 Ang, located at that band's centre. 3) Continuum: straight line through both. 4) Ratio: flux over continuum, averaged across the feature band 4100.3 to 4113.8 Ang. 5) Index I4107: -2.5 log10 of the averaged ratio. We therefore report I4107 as 0.27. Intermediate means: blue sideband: 28.1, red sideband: 28.3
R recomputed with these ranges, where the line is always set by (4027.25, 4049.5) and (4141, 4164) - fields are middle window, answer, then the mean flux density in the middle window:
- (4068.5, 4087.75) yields 0.036 mag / 27.2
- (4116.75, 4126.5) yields 0.046 mag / 27.1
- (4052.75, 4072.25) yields 0.011 mag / 27.8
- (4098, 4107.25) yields 0.415 mag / 19.2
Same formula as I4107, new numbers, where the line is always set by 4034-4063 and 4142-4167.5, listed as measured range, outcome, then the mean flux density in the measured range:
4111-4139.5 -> 0.03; 27.4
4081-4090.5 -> 0.05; 27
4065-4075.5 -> 0.02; 27.5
